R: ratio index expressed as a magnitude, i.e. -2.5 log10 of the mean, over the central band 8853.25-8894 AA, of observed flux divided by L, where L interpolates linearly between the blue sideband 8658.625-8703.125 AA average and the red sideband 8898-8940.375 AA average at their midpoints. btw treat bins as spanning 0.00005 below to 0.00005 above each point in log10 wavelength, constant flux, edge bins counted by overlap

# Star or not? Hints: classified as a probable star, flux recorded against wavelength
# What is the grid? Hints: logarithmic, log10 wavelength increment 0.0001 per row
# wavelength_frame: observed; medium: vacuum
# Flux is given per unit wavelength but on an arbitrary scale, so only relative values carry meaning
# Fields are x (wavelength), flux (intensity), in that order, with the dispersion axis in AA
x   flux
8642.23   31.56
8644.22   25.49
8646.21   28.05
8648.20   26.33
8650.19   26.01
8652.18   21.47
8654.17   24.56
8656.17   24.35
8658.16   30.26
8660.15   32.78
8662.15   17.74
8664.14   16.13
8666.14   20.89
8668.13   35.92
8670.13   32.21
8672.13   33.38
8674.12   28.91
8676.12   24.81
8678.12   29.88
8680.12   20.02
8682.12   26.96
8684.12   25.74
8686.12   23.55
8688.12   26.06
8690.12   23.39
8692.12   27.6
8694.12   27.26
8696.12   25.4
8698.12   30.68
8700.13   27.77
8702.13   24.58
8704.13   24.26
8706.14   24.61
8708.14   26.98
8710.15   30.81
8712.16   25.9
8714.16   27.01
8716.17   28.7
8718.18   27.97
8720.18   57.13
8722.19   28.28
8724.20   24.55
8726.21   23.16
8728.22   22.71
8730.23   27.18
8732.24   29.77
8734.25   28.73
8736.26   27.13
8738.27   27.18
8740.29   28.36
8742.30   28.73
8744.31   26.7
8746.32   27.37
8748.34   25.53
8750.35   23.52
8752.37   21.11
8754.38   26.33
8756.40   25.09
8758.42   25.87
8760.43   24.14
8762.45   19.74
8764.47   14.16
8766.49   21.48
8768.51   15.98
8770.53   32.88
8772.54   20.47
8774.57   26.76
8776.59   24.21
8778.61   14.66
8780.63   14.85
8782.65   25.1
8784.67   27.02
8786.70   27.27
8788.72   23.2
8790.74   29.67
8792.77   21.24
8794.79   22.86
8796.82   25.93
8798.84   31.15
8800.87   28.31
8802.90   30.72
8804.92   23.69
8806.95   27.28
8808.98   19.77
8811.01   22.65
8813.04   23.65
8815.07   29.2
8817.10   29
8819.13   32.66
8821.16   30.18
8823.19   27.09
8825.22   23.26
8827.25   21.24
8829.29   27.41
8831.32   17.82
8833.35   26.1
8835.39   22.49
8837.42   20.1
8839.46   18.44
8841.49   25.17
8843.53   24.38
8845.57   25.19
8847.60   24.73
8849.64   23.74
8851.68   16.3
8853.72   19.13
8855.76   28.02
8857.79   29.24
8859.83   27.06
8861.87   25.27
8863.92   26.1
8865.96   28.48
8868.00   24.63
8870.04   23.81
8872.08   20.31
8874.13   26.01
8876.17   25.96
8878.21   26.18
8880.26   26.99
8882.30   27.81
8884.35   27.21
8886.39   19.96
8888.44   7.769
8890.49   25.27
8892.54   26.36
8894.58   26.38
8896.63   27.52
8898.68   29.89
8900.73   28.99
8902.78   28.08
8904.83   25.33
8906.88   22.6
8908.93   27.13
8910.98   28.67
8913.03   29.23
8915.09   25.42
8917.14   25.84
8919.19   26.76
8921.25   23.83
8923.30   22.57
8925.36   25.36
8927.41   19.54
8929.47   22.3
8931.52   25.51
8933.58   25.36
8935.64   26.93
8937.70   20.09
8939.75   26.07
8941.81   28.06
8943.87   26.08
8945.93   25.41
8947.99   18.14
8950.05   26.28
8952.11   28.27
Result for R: 0.04 mag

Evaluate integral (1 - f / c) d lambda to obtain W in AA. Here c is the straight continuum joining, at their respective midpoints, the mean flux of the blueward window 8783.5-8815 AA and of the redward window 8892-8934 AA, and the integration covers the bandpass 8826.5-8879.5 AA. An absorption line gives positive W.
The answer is 3.7 AA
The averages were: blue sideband 25.7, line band 24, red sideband 25.8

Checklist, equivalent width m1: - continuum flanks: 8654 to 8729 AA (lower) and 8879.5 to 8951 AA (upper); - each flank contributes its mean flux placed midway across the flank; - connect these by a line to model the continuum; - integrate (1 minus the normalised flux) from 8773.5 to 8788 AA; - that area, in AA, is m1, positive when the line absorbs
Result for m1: 1.9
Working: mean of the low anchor 27.2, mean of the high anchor 25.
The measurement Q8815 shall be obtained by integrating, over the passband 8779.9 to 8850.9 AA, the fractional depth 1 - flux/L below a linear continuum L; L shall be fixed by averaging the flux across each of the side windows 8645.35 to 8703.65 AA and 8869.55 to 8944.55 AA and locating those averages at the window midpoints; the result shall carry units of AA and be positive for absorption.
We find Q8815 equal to 1.7 AA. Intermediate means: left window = 26.3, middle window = 24.9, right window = 25.1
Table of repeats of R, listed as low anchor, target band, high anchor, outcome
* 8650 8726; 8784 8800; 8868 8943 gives 0.01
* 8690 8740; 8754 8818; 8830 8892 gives 0.07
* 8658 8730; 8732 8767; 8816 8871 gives 0.06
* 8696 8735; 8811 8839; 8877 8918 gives 0.07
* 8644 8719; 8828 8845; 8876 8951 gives 0.12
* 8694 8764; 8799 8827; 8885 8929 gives -0.03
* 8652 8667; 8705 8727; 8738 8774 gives -0.23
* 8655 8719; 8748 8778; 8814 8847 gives 0.12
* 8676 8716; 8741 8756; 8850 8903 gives 0.01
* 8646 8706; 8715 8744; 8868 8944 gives -0.13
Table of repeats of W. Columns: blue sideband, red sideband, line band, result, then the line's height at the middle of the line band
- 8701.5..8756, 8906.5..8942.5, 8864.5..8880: 0.3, 25.7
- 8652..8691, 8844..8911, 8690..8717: -1.0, 25.9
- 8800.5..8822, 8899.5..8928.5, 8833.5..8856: 3.4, 26.5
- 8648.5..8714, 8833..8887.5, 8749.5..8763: 0.9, 25.5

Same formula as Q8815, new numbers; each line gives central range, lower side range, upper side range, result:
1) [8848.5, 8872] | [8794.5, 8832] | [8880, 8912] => 1.0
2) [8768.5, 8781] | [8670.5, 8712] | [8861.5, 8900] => 1.8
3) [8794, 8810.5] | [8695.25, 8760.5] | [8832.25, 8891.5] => -0.5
